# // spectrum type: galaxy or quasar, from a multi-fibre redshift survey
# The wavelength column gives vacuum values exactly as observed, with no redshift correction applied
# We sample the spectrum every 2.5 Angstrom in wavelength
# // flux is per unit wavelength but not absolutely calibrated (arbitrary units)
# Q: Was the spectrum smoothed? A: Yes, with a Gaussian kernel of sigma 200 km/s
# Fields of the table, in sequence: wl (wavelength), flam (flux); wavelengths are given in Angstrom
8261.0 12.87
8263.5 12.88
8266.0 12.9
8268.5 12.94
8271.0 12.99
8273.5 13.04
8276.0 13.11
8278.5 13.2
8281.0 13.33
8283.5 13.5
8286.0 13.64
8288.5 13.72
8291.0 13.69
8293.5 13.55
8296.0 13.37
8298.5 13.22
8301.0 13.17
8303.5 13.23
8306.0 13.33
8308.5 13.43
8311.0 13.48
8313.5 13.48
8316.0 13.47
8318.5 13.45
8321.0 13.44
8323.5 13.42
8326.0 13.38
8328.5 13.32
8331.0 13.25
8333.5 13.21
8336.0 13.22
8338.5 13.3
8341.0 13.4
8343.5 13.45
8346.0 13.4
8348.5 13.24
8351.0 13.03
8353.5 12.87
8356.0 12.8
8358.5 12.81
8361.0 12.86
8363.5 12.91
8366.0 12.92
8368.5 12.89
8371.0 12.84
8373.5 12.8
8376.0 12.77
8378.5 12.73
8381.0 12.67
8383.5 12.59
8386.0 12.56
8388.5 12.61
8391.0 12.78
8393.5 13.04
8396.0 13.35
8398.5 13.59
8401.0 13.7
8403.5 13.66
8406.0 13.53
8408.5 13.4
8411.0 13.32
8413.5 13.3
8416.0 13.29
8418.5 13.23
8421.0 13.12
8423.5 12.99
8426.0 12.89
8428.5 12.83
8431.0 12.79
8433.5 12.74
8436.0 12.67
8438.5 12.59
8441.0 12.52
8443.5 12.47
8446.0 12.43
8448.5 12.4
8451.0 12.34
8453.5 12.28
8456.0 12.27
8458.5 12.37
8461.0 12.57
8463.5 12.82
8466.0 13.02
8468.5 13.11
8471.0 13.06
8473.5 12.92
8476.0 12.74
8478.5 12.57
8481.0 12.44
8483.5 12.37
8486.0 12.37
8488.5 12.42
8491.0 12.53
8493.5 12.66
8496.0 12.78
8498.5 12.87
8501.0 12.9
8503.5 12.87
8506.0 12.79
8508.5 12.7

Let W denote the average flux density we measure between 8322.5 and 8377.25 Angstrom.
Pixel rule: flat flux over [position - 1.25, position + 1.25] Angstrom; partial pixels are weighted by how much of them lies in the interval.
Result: 13.1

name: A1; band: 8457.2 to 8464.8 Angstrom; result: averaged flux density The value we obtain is 12.6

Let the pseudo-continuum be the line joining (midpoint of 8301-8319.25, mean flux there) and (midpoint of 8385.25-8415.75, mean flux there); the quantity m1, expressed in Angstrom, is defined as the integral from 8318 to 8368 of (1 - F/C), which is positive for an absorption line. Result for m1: 0.6 Angstrom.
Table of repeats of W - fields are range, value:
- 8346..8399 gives 12.9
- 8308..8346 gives 13.4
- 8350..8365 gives 12.9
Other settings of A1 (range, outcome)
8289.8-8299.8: 13.5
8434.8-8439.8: 12.6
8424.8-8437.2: 12.8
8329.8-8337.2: 13.2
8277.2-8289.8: 13.5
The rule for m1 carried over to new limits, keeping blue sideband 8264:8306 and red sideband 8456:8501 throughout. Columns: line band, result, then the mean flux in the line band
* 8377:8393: 0.4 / 12.7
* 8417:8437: -0.1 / 12.9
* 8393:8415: -0.9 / 13.4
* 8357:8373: 0.2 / 12.9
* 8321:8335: -0.2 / 13.3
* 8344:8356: 0.0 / 13.1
